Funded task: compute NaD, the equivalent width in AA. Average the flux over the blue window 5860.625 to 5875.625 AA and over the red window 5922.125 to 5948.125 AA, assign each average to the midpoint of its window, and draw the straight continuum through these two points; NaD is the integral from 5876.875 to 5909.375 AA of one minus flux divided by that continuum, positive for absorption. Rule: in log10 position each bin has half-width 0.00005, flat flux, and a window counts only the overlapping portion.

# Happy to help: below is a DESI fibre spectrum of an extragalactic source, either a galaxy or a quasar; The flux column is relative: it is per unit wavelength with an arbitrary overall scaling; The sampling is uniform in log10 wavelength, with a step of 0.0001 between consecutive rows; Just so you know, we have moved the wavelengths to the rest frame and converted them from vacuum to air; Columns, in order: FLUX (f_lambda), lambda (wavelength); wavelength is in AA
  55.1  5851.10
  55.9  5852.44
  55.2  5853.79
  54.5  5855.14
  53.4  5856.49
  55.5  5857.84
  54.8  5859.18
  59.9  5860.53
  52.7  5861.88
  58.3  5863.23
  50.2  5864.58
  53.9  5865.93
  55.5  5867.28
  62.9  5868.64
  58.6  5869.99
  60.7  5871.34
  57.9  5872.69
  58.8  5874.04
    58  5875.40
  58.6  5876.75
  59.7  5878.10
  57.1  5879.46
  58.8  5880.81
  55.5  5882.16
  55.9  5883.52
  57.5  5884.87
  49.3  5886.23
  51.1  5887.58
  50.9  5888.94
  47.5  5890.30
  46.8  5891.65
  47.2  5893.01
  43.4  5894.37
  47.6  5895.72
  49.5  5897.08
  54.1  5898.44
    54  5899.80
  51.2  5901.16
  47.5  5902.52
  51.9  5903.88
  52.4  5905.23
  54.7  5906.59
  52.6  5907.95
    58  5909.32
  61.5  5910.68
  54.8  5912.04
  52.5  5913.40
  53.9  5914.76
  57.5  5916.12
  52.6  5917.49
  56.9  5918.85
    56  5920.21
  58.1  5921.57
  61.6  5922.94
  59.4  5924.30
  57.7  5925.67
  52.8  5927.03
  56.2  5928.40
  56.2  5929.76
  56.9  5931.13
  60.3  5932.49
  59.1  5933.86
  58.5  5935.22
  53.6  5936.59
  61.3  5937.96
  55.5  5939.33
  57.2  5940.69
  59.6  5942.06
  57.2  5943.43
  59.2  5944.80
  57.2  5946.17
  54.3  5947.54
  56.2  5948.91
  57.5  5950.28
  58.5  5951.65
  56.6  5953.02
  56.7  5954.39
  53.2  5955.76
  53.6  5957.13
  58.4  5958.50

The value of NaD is 2.8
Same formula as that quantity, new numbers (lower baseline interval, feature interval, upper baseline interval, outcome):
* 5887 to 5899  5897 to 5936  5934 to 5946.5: -1.8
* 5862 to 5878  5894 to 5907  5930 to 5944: 1.6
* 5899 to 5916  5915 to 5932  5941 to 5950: -0.5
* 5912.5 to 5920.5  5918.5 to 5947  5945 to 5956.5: -1.0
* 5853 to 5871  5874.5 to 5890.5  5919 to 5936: 0.3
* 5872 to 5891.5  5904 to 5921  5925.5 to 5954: 0.3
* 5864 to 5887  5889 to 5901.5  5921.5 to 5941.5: 1.8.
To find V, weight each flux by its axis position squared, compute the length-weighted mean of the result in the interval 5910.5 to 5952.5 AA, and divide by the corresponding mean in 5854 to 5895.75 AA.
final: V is 1.06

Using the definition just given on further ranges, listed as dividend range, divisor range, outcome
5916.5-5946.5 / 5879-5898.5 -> 1.13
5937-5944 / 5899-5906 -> 1.14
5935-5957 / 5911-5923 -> 1.03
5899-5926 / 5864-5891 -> 1.00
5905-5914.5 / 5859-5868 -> 1.02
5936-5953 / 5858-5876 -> 1.03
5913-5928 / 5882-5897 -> 1.14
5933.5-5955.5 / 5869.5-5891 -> 1.05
